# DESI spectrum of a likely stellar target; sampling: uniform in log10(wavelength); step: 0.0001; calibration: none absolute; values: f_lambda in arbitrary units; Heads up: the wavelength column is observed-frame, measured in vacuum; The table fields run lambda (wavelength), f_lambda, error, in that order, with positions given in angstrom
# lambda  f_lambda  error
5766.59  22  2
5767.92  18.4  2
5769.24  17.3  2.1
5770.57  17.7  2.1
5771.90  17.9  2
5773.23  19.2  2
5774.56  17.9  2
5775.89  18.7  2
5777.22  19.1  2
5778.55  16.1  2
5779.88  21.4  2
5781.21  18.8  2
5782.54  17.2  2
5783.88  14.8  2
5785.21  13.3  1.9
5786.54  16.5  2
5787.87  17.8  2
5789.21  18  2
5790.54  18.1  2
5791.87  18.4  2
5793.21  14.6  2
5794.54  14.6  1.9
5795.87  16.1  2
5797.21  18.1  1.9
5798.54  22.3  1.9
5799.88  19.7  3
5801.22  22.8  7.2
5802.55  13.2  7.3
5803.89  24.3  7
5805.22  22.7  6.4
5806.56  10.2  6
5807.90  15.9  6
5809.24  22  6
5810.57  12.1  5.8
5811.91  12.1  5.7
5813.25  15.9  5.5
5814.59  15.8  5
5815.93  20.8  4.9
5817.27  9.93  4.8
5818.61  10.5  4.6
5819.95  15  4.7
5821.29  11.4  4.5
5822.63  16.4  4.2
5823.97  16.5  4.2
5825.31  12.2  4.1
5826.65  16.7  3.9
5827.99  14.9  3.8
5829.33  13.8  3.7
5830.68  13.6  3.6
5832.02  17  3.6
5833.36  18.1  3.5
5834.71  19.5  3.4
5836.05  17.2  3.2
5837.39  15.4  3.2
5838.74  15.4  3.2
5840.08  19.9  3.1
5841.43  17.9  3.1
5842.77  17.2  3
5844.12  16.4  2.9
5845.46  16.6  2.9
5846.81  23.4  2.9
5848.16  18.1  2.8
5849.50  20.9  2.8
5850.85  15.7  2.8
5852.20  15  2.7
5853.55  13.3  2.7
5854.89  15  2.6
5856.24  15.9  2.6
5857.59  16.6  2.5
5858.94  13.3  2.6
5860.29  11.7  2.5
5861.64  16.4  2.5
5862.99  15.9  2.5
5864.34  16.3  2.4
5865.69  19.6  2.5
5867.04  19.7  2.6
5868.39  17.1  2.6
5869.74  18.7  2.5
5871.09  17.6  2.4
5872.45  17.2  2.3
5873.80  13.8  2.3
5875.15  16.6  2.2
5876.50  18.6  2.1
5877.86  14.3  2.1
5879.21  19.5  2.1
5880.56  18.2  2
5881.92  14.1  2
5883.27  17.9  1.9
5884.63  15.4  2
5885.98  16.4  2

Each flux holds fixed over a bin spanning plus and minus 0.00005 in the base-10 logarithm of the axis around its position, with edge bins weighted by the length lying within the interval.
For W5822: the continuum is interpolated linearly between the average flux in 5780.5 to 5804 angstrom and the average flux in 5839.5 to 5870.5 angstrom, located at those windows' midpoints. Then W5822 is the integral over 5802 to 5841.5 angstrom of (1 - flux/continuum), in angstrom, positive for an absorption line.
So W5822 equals 3.3 angstrom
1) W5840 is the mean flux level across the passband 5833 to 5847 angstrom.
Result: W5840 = 17.7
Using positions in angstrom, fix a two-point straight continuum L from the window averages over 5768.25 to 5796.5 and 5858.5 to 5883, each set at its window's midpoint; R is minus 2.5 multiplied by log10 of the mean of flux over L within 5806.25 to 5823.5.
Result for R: 0.17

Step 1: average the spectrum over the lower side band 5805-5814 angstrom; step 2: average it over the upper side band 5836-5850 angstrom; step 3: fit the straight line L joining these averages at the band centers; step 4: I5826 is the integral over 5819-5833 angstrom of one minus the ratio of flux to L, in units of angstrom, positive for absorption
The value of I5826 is 1.68 angstrom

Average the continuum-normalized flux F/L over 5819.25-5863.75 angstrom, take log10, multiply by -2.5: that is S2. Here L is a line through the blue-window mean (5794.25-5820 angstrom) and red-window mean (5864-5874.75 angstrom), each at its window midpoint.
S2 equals 0.07 mag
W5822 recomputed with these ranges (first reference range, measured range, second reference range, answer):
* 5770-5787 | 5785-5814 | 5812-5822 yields -3.00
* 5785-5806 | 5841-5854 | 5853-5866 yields -1.35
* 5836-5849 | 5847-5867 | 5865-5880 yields 1.59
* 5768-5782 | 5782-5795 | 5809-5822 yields 0.52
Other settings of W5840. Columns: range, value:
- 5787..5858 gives 16.6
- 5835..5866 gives 16.7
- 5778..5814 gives 17.3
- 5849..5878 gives 16.3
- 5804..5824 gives 15.4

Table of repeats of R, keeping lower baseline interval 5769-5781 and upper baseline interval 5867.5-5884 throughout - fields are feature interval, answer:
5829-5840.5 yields 0.057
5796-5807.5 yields -0.052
